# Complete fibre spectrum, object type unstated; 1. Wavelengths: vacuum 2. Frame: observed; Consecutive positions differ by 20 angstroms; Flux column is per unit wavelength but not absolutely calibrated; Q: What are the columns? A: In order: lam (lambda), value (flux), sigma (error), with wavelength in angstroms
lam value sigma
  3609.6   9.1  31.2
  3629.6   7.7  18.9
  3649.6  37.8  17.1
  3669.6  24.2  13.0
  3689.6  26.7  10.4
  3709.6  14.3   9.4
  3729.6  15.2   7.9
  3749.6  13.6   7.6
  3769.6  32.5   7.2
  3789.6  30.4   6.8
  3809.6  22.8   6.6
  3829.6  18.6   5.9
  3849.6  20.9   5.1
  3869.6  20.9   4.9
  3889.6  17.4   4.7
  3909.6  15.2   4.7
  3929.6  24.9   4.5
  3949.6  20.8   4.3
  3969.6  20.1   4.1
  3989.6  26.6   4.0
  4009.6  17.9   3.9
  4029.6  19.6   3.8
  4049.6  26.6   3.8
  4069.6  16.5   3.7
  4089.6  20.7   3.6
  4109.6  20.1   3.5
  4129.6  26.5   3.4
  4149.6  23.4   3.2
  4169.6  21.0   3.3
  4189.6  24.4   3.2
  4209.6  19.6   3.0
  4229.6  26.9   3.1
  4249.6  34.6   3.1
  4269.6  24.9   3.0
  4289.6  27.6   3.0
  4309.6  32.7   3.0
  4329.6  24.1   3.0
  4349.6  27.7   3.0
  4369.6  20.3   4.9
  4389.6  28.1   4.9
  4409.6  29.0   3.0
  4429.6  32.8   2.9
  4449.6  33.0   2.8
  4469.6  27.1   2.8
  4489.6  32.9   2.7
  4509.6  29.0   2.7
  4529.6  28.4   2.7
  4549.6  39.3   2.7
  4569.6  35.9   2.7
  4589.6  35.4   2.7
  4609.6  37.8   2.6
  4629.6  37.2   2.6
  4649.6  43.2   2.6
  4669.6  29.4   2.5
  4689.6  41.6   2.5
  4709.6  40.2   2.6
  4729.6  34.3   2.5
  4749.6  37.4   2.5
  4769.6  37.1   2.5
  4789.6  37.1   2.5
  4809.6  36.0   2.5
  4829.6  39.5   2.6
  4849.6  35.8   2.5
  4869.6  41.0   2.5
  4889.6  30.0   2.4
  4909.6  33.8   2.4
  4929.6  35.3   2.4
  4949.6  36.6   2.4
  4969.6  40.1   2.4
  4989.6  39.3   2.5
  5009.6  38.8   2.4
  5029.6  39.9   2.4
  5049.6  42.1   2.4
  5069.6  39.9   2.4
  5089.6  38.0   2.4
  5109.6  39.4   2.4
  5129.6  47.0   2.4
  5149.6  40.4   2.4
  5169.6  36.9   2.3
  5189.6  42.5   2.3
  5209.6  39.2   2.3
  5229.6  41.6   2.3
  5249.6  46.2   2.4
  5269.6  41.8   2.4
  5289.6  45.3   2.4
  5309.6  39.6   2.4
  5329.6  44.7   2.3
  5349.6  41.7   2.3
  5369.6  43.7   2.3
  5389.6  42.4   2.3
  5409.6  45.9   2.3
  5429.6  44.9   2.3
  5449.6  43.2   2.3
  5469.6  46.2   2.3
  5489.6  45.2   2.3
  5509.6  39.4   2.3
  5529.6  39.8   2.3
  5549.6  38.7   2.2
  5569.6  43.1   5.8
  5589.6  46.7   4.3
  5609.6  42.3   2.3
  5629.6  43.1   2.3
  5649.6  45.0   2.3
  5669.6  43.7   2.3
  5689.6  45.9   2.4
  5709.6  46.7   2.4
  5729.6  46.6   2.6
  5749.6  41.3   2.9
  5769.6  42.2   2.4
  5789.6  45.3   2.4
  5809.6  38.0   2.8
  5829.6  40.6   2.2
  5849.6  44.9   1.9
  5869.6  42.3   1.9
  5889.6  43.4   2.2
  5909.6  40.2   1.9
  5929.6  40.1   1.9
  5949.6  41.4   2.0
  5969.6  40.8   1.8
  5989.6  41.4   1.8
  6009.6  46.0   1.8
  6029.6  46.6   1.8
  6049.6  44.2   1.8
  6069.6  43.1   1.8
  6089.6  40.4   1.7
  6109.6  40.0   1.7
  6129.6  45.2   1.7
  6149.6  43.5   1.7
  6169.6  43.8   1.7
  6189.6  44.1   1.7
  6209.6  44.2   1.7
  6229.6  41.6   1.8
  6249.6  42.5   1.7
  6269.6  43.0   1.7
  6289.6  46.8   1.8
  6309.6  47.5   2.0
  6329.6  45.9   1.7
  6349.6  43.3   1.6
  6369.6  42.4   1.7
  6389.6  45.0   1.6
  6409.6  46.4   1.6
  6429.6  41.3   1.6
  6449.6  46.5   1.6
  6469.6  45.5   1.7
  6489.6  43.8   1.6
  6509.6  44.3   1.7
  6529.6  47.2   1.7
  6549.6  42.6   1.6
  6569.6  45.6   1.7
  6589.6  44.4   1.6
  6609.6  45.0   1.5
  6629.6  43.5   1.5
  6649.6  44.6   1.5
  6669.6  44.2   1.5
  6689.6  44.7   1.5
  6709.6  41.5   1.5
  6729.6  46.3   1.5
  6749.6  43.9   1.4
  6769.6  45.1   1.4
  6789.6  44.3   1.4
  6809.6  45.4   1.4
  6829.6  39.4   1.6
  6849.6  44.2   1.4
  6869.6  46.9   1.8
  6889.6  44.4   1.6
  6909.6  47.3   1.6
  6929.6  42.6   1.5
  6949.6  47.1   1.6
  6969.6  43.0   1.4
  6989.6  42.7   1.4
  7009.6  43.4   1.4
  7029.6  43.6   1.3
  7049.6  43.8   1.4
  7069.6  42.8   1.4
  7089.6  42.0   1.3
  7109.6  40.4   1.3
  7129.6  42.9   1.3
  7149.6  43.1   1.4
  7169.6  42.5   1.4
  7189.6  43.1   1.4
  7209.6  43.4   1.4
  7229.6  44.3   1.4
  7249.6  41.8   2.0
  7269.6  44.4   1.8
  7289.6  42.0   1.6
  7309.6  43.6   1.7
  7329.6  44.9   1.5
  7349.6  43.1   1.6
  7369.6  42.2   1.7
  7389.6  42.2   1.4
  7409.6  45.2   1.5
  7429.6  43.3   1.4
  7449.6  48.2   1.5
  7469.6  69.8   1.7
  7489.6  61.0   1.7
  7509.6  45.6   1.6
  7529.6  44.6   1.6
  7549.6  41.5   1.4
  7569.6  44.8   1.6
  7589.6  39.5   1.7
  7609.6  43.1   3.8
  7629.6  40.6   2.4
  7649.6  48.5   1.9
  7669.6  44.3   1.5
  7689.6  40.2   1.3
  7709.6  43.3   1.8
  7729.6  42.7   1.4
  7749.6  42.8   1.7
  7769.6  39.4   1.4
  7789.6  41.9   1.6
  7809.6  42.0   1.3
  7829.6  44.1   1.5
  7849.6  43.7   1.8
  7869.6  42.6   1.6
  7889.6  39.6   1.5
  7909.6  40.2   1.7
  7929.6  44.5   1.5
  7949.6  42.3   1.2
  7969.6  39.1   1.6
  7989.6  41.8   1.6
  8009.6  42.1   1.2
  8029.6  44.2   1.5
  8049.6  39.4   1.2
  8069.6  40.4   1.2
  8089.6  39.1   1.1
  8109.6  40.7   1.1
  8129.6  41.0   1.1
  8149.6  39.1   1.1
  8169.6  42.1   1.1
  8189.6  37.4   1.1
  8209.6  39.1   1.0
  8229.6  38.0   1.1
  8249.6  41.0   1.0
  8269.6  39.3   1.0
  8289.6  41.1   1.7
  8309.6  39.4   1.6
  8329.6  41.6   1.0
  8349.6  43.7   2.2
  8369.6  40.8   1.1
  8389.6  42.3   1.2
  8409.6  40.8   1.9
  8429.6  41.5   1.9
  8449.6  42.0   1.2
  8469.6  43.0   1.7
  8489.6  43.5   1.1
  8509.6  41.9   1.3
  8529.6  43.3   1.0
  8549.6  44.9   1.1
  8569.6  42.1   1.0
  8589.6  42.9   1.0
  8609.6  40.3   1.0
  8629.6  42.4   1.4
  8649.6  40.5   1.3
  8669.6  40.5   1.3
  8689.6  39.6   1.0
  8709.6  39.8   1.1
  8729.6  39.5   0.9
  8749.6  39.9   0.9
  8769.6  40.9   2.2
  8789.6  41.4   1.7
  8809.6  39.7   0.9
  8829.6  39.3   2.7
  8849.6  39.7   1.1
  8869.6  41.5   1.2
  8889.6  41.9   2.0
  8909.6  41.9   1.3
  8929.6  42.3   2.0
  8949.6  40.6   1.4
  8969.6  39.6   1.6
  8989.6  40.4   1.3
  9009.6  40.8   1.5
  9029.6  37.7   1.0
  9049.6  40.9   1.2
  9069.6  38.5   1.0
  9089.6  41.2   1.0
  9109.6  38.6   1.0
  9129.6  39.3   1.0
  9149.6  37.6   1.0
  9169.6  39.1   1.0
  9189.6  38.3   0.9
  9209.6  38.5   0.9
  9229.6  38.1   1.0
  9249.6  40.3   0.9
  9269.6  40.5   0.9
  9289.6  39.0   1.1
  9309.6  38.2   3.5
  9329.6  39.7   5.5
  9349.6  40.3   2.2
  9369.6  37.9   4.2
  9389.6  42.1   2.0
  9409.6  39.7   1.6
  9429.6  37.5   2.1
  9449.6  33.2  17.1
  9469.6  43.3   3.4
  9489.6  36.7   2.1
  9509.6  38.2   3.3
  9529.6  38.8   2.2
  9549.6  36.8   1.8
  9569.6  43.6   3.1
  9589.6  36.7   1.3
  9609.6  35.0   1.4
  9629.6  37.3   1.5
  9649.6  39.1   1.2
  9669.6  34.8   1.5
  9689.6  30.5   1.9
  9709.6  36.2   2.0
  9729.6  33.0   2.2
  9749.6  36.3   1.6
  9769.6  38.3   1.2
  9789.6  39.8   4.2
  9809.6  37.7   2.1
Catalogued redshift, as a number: 0.138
